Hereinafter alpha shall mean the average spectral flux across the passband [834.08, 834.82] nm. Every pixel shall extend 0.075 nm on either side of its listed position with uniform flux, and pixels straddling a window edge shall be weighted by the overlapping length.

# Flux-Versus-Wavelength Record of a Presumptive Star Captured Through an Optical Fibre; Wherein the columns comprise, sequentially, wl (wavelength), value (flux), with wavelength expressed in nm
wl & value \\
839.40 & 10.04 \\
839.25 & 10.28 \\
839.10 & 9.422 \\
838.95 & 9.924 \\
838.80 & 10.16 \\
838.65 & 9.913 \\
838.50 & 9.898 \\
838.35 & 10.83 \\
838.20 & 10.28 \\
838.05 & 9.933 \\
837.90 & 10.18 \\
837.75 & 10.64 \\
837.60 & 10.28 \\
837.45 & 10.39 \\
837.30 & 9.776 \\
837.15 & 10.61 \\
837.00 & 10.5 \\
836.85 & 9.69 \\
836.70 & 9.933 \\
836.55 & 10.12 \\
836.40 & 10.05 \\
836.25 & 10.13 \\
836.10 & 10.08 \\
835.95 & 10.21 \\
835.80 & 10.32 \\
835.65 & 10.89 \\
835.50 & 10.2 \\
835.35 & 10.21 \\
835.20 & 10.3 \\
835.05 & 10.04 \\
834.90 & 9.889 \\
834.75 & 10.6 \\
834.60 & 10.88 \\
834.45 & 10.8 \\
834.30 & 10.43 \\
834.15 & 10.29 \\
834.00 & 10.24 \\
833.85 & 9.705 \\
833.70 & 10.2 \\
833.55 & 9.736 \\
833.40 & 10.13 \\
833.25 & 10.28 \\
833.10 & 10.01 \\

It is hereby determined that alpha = 10.6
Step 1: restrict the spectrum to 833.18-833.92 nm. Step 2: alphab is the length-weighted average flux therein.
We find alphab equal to 10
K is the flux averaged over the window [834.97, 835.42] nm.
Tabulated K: 10.2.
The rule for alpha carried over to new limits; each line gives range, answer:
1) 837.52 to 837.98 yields 10.4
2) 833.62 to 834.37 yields 10.2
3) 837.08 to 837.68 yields 10.3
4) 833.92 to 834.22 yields 10.3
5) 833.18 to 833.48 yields 10.2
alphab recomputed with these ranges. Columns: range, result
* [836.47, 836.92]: 9.92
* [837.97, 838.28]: 10.1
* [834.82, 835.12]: 9.97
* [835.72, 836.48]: 10.2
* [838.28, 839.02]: 10.1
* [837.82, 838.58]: 10.2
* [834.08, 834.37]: 10.4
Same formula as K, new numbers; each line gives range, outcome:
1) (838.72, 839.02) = 10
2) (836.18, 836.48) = 10.1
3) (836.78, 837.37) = 10.2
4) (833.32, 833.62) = 9.94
